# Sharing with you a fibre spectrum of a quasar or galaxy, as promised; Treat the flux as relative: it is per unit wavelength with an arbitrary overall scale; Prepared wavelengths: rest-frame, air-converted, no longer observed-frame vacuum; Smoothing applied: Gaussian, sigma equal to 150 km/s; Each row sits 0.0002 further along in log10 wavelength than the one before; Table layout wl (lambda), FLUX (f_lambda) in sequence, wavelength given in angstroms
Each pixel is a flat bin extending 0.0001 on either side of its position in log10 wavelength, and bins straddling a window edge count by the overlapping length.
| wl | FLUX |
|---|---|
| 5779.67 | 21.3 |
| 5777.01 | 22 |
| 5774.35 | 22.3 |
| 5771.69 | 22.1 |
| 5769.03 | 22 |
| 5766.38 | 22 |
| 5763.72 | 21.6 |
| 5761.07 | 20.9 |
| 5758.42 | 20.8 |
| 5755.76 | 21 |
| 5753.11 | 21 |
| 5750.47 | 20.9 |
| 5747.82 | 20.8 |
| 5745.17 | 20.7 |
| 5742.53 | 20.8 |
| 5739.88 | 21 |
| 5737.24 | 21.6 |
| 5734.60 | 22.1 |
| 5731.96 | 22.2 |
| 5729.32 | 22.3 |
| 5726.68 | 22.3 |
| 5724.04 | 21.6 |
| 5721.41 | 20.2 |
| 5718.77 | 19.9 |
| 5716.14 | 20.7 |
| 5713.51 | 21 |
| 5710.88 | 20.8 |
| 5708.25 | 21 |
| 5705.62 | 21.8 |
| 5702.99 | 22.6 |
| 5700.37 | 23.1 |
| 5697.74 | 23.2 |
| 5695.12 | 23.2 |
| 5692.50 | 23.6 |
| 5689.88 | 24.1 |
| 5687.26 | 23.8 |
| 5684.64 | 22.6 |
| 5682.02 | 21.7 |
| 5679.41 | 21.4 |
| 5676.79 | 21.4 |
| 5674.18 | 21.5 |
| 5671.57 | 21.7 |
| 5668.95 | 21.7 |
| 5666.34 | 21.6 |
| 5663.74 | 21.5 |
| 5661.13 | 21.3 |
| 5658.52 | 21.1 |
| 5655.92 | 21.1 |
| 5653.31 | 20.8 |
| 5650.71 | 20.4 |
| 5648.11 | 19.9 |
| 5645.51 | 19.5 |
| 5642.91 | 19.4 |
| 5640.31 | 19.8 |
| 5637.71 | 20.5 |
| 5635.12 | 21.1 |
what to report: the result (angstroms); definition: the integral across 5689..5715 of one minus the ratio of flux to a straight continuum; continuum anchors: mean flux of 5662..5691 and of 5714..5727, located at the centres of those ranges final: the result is -1.26 angstroms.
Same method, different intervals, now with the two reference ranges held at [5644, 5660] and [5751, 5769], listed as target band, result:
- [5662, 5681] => -0.9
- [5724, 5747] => -0.6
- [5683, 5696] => -1.7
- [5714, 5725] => 0.2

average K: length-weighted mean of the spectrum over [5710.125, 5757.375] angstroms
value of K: 21.2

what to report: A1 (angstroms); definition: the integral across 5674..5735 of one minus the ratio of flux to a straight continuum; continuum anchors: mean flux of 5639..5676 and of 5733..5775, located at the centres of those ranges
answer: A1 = -2.7 angstroms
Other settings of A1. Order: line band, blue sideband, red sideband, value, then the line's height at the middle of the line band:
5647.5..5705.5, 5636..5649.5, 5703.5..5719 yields -4.4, 20.4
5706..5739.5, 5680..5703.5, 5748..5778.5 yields 1.6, 22.4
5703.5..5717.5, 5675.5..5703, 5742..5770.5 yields 0.7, 22.3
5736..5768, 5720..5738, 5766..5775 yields 1.2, 21.9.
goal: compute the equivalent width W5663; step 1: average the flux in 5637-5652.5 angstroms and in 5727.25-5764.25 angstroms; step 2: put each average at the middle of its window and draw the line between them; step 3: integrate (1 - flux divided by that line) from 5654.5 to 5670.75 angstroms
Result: -1.0 angstroms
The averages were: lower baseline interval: 19.9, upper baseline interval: 21.3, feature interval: 21.4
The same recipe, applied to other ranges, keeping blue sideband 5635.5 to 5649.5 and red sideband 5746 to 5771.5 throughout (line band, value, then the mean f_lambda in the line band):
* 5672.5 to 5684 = -0.7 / 21.6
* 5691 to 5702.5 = -1.5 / 23.3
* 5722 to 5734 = -0.6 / 22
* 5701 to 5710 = -0.5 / 21.9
